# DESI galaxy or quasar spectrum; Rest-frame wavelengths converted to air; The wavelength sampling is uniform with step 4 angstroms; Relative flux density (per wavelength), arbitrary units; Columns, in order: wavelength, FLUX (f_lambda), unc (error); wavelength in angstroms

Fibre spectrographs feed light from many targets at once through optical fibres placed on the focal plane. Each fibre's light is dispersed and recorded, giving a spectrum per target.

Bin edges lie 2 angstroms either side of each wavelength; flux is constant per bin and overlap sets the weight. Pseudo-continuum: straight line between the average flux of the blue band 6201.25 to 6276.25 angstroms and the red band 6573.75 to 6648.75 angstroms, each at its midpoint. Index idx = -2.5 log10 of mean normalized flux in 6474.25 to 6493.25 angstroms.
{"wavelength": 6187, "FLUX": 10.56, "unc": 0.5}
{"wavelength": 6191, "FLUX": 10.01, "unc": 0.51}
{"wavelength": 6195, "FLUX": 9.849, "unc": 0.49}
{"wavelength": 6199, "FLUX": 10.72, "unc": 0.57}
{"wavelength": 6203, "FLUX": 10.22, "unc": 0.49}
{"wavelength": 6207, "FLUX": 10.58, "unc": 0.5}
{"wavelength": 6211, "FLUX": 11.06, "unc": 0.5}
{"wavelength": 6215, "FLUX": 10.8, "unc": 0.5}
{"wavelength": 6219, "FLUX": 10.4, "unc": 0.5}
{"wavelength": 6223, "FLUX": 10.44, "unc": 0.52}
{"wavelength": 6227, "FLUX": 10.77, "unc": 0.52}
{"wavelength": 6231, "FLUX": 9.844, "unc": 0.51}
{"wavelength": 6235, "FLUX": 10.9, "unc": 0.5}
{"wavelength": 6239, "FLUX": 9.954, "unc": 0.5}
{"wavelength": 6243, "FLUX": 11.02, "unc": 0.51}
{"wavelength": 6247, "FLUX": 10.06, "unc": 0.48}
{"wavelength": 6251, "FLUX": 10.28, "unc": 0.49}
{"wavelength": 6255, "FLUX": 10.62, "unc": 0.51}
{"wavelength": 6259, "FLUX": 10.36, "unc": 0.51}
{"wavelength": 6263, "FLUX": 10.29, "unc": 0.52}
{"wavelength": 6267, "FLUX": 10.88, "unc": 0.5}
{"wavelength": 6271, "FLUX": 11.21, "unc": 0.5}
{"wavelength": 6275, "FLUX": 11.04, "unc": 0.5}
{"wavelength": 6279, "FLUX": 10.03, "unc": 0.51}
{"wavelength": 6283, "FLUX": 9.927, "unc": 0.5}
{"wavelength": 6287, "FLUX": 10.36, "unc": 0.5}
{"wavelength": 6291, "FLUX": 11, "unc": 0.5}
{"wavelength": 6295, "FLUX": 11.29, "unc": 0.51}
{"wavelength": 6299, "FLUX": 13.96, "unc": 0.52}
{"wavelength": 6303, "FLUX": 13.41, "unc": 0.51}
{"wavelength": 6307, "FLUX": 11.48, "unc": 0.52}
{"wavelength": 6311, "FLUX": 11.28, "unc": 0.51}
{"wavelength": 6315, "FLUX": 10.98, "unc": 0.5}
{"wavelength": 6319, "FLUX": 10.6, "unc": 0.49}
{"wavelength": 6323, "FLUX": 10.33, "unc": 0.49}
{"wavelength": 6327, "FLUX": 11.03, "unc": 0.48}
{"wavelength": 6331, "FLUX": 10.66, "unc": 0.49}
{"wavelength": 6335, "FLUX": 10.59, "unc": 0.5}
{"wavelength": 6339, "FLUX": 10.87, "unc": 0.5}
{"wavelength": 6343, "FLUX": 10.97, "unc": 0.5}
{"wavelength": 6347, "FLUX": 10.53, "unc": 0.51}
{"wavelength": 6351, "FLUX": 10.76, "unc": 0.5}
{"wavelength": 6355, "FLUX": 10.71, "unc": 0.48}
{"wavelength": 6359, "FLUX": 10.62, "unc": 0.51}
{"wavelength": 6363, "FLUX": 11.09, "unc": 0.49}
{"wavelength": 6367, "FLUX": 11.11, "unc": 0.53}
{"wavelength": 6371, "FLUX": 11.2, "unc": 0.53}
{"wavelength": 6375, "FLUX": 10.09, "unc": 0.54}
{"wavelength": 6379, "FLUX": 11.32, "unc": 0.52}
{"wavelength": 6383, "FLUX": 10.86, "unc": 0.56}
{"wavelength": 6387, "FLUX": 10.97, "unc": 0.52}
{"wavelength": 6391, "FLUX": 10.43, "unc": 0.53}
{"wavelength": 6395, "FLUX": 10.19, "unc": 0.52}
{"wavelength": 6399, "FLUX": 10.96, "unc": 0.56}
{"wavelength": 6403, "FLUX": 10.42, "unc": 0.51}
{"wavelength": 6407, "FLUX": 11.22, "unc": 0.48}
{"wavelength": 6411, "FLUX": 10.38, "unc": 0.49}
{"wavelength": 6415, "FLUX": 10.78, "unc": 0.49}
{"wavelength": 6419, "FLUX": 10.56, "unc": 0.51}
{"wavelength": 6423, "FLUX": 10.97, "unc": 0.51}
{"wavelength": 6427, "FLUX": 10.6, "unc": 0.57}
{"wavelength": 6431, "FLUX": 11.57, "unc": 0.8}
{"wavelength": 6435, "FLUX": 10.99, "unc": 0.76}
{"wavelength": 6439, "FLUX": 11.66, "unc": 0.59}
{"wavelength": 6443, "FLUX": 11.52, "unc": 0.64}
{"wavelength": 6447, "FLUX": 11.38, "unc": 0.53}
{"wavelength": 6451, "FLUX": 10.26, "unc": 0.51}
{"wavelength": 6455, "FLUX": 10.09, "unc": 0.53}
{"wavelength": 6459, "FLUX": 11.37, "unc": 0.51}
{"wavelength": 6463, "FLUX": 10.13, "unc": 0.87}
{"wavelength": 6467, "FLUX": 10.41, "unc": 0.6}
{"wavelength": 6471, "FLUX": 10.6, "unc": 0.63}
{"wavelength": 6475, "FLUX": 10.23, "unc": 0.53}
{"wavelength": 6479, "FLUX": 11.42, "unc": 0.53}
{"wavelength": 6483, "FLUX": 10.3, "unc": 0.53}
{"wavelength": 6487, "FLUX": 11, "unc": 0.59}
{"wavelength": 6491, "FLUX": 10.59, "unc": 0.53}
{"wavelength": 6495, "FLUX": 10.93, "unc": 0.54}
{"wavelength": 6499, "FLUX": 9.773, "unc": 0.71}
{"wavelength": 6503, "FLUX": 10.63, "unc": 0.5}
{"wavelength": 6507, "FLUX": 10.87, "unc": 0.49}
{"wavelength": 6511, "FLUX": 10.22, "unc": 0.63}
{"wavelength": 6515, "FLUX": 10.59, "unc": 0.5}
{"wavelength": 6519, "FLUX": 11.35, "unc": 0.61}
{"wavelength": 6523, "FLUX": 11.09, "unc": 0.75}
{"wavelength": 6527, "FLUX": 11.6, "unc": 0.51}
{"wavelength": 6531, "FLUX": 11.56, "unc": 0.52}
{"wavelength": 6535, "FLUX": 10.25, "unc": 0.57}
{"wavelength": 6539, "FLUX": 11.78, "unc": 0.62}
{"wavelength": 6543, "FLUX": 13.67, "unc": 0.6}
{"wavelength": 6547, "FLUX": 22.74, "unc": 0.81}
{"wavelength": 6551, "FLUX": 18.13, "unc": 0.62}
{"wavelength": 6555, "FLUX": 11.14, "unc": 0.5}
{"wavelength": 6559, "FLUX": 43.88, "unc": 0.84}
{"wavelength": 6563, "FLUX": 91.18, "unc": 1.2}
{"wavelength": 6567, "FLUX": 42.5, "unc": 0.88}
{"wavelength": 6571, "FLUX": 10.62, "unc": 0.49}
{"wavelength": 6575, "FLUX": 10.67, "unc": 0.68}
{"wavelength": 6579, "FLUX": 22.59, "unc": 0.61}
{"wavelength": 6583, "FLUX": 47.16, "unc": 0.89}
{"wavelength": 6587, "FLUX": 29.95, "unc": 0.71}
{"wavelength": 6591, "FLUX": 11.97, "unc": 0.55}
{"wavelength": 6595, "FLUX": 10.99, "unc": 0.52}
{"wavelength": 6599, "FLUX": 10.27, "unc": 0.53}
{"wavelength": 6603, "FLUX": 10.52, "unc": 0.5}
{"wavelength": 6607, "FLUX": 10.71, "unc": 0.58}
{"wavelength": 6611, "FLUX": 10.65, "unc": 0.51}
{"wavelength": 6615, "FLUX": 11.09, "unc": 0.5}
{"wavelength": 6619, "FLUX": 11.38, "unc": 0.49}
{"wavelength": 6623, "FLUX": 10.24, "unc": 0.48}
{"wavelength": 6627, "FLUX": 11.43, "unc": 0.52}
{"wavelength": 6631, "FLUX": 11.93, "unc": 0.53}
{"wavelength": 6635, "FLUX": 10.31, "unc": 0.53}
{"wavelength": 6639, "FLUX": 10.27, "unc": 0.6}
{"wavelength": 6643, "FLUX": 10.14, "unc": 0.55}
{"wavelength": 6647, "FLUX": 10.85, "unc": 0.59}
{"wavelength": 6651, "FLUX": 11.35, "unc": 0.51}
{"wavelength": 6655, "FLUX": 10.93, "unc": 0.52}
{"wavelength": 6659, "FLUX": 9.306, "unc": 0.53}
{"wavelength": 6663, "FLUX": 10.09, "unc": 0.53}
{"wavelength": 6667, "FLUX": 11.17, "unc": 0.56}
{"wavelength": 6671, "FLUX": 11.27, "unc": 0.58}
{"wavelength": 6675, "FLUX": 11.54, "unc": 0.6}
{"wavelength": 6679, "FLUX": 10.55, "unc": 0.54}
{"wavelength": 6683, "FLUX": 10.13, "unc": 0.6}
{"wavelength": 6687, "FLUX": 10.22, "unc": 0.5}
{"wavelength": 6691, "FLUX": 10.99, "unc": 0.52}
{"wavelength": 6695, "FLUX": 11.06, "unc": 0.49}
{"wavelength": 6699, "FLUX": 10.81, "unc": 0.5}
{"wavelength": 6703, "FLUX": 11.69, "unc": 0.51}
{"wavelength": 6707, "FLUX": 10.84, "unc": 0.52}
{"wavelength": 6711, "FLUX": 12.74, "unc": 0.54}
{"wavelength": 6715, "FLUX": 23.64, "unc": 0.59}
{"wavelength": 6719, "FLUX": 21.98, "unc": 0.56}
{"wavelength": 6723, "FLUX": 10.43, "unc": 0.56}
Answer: 0.22 mag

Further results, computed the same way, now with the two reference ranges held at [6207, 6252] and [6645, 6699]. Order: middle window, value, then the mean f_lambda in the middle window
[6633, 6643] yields 0.05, 10.3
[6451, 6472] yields 0.01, 10.5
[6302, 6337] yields -0.05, 11.1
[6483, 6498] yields -0.01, 10.7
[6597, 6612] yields 0.02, 10.5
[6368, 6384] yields -0.03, 10.9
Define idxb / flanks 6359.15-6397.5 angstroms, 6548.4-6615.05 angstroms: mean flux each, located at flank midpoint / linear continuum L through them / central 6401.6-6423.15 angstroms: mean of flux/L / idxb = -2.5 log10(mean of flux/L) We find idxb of 0.21 mag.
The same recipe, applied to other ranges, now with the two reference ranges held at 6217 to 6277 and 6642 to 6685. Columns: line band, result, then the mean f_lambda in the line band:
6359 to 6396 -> -0.02 mag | 10.8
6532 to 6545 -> -0.12 mag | 11.9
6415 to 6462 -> -0.04 mag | 11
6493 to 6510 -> 0.01 mag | 10.5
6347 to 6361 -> -0.01 mag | 10.7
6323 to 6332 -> -0.02 mag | 10.8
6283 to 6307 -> -0.12 mag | 11.8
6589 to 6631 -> -0.03 mag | 11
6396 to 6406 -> -0.01 mag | 10.7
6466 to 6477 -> 0.02 mag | 10.4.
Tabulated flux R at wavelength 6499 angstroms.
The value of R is 9.773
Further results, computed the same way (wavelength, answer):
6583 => 47.16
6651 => 11.35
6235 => 10.9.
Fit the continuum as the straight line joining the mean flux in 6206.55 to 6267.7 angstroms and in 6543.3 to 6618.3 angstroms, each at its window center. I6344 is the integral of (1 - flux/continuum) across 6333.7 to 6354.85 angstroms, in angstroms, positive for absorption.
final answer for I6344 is 5.5 angstroms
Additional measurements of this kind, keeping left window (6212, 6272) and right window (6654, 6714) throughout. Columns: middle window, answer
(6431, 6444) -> -0.8 angstroms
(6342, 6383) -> -0.6 angstroms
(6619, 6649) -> 0.7 angstroms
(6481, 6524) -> 0.8 angstroms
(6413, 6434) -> -0.3 angstroms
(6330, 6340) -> -0.1 angstroms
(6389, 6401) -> 0.2 angstroms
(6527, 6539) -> -0.3 angstroms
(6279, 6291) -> 0.4 angstroms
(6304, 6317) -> -1.0 angstroms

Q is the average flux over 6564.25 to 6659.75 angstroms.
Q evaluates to 15.6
